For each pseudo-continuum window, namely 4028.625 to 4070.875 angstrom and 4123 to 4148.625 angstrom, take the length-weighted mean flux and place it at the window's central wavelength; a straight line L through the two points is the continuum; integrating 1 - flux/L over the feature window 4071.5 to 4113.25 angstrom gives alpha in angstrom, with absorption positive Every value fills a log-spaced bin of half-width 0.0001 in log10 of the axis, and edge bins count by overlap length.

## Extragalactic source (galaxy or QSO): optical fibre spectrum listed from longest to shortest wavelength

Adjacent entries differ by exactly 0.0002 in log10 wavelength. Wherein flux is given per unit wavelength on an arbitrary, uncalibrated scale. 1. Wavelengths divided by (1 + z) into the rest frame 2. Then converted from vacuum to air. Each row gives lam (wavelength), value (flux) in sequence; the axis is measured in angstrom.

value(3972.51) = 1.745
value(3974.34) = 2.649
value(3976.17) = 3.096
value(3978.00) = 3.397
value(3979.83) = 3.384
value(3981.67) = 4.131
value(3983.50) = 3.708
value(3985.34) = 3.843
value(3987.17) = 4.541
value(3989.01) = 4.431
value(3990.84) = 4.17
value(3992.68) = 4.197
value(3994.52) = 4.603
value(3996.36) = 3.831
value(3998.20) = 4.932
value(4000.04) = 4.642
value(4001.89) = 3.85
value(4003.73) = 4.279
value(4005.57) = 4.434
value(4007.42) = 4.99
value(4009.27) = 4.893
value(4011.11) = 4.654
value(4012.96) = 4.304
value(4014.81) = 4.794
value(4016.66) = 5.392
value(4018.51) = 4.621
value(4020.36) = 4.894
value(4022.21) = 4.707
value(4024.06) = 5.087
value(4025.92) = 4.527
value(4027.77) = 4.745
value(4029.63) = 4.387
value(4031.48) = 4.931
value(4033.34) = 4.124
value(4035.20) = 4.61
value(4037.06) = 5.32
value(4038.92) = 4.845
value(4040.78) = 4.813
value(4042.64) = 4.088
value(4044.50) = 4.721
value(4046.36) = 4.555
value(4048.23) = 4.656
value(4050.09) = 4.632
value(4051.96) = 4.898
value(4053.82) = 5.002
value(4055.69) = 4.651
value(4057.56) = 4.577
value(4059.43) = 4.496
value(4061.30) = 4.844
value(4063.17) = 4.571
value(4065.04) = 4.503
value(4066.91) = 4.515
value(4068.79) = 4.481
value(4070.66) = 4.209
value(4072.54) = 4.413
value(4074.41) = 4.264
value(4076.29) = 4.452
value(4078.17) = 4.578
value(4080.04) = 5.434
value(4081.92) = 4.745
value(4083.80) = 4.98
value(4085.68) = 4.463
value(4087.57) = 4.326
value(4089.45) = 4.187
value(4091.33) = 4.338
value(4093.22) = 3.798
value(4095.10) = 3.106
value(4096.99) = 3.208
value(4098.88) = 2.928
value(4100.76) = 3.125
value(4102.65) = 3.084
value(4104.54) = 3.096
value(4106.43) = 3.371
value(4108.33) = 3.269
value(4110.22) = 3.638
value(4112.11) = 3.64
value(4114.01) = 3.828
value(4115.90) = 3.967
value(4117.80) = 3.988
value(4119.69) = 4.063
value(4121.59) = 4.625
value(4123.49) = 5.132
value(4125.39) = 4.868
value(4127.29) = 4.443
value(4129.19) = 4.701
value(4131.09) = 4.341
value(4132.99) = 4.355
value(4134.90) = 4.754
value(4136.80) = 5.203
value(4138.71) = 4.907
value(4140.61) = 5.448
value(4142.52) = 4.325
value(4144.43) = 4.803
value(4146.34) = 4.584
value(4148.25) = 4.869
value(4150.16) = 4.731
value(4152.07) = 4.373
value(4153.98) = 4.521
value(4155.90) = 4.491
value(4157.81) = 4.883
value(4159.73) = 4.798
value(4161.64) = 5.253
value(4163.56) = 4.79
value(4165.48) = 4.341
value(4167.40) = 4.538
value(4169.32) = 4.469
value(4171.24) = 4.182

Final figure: 6.8 angstrom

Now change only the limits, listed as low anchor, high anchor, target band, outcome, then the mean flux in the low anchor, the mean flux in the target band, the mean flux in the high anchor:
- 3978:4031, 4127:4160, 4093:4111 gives 5.40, 4.45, 3.24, 4.7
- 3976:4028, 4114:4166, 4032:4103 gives 1.79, 4.4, 4.39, 4.64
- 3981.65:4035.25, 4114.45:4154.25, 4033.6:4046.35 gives -0.42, 4.51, 4.69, 4.61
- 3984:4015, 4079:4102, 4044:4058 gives -1.70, 4.42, 4.72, 4.04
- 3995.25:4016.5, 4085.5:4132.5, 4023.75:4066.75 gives -3.75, 4.54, 4.67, 3.9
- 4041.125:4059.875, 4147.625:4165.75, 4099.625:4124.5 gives 4.94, 4.64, 3.75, 4.72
